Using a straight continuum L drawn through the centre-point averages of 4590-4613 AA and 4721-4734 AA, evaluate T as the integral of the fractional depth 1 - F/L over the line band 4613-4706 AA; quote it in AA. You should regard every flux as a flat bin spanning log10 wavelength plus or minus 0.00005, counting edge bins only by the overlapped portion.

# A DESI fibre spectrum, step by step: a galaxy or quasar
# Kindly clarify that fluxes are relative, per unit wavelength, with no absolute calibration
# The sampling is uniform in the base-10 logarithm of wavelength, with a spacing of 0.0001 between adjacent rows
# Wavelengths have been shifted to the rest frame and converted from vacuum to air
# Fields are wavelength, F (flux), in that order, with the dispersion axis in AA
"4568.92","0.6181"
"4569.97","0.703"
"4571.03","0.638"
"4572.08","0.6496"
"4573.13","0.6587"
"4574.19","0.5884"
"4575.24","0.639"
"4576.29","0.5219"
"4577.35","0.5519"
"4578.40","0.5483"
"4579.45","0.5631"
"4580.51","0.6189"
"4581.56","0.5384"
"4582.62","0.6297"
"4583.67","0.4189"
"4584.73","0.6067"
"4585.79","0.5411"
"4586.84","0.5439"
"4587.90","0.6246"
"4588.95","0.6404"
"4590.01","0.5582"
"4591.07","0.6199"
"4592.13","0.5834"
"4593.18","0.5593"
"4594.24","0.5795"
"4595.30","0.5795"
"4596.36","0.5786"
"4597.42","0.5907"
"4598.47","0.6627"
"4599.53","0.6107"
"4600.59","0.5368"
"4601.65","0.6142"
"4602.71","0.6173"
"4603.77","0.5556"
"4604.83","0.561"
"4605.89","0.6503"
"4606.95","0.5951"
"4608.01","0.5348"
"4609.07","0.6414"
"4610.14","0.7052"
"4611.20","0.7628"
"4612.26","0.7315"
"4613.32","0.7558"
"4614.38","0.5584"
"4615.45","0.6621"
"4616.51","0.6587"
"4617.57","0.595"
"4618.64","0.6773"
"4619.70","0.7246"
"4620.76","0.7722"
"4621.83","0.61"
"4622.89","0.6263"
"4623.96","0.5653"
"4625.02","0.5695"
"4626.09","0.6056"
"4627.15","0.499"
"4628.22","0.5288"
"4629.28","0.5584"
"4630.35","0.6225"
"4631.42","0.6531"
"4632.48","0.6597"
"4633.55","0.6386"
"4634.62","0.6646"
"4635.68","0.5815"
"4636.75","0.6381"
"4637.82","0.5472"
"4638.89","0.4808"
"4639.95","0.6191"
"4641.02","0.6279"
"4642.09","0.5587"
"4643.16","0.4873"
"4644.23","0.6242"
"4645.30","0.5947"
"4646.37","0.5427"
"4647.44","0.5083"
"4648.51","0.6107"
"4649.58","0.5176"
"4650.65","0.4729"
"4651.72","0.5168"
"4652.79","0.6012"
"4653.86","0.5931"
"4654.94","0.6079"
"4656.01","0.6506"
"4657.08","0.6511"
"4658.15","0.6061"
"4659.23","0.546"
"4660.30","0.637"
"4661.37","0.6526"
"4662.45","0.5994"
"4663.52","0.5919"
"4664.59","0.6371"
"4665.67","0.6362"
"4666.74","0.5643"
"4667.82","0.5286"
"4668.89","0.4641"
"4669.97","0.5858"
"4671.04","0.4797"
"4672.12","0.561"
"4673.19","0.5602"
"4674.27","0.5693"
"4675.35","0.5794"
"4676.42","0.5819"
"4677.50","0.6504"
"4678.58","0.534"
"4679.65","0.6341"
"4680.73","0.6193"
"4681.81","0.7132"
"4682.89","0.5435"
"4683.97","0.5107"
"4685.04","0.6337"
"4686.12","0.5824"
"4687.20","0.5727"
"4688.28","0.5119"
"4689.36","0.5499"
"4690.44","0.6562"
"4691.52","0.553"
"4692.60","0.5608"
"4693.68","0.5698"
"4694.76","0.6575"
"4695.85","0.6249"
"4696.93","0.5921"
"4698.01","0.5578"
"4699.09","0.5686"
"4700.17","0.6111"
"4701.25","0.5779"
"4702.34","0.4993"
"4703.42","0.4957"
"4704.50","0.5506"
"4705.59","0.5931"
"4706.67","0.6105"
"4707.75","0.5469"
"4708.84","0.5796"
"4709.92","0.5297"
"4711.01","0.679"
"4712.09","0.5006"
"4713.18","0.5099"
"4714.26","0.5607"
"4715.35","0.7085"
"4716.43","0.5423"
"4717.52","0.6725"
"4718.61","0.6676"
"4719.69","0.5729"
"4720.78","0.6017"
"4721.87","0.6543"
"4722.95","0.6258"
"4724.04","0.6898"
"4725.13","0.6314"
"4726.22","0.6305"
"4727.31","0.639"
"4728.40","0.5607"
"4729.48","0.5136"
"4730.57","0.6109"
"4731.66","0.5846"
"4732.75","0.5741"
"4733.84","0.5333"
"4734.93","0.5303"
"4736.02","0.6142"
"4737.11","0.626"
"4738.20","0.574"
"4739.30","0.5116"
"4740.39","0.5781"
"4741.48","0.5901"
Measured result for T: 3.1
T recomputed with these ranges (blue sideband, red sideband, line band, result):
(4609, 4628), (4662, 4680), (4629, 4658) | 1.2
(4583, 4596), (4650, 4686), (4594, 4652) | -2.8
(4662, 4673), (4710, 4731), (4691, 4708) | 0.5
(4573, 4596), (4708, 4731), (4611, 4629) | -1.7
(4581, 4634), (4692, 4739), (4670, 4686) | 0.3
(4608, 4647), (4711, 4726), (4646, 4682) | 2.1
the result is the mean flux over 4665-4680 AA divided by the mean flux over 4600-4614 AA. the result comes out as 0.89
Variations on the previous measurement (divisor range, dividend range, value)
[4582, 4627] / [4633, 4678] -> 0.95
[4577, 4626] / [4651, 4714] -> 0.95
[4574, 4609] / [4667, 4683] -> 0.99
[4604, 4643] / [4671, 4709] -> 0.93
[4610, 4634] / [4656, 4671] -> 0.92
